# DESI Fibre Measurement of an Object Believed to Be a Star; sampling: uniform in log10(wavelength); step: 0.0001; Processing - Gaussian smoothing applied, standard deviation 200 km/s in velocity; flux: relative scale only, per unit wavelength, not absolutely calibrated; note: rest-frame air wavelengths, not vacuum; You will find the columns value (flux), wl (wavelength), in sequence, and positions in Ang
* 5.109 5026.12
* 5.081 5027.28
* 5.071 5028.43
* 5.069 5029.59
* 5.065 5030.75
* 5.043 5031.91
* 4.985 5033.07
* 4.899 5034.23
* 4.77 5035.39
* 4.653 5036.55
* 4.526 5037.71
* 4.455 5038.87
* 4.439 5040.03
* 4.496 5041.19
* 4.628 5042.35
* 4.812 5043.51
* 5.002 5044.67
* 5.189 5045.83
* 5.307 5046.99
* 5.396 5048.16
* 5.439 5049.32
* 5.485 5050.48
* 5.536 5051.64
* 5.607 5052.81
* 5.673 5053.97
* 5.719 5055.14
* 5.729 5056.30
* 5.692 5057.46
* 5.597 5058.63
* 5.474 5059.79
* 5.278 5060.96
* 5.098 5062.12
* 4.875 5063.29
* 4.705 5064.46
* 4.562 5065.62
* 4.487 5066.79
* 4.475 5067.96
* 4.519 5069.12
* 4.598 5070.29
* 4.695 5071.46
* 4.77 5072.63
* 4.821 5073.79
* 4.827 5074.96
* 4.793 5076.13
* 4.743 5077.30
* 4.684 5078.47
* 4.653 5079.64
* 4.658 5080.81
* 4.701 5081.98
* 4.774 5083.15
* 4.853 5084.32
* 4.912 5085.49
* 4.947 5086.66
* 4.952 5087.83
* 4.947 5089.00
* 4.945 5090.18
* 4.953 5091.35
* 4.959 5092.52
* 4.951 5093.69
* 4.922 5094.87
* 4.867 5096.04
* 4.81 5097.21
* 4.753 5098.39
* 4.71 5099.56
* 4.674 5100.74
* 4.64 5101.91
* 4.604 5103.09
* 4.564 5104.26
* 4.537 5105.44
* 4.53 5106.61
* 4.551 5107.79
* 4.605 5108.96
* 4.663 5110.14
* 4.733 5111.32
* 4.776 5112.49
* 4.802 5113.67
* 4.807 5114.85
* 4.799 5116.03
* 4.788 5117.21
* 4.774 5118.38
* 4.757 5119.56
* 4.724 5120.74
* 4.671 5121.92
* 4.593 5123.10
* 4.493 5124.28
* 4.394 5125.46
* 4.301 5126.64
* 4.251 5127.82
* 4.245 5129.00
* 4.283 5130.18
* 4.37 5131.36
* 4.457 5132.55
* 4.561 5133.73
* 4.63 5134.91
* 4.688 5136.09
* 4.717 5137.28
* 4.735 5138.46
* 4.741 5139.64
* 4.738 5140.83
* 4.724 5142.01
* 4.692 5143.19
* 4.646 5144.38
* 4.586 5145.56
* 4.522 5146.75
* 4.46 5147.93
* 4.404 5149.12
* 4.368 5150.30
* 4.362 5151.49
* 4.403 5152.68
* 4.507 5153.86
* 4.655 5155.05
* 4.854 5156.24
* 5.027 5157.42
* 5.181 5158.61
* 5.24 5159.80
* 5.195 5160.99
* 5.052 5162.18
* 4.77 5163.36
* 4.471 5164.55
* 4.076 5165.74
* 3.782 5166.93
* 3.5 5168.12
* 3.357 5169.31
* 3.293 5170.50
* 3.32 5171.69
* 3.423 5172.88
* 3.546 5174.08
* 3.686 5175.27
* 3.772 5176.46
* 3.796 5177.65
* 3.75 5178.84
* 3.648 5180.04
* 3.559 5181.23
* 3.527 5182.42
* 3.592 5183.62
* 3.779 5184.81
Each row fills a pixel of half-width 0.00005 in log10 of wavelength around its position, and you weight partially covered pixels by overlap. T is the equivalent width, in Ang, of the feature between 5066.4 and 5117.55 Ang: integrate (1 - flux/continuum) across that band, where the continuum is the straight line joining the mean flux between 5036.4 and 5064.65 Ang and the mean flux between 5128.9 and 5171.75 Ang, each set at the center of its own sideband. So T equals 1.5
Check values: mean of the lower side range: 5.17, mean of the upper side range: 4.49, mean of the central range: 4.74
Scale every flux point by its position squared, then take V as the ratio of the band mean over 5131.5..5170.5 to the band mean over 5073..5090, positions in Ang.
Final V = 0.97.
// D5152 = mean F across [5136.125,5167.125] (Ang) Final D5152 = 4.66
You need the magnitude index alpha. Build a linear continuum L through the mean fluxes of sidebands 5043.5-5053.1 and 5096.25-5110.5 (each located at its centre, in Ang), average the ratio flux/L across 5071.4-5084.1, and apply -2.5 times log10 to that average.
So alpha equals 0.049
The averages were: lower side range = 5.33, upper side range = 4.64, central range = 4.74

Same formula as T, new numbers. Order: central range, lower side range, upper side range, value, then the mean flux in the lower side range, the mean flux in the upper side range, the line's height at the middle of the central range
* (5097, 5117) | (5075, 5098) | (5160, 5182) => -0.28 Ang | 4.84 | 3.91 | 4.62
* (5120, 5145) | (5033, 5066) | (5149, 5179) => -0.49 Ang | 5.11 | 4.23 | 4.47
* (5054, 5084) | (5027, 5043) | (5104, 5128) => -1.29 Ang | 4.79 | 4.63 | 4.73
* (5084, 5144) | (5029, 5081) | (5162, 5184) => -4.39 Ang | 4.98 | 3.76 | 4.37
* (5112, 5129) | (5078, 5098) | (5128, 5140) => 0.01 Ang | 4.85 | 4.53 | 4.62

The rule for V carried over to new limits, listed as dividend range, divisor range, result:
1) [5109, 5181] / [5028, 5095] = 0.92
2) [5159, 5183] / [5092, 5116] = 0.86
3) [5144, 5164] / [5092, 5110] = 1.02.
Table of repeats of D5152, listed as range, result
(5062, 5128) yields 4.72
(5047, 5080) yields 5.07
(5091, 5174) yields 4.55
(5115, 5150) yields 4.58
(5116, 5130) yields 4.55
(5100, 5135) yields 4.59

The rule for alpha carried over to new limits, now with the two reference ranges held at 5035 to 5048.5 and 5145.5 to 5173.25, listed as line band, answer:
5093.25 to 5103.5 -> -0.04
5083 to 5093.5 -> -0.07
